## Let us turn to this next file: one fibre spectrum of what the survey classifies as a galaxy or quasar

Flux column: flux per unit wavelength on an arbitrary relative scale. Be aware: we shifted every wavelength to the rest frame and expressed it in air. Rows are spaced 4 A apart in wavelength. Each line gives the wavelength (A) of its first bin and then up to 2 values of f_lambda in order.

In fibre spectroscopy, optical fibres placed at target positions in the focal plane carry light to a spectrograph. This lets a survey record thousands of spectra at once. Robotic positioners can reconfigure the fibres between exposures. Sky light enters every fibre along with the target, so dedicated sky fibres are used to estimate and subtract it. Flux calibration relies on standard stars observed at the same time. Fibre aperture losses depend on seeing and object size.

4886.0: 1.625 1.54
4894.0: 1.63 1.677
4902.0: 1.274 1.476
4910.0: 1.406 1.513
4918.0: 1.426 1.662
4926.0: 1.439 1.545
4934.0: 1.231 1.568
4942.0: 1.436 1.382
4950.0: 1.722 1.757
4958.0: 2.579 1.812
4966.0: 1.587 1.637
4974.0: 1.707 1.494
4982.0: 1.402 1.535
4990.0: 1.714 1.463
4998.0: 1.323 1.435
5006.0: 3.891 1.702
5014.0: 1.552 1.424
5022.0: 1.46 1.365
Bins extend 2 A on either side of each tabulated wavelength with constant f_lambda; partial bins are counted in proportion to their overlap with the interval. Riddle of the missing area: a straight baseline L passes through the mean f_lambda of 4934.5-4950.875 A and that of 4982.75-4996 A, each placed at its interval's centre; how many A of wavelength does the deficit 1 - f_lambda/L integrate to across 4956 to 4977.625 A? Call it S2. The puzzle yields -4.5 A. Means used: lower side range 1.49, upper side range 1.55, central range 1.84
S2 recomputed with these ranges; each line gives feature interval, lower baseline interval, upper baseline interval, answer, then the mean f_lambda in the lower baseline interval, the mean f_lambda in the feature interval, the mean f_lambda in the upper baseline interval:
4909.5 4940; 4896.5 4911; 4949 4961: 3.7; 1.45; 1.48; 2.03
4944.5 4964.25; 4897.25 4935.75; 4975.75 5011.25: -3.0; 1.46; 1.86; 1.77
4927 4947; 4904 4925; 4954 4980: 2.3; 1.49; 1.44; 1.8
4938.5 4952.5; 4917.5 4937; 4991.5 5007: 0.4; 1.47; 1.53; 1.9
